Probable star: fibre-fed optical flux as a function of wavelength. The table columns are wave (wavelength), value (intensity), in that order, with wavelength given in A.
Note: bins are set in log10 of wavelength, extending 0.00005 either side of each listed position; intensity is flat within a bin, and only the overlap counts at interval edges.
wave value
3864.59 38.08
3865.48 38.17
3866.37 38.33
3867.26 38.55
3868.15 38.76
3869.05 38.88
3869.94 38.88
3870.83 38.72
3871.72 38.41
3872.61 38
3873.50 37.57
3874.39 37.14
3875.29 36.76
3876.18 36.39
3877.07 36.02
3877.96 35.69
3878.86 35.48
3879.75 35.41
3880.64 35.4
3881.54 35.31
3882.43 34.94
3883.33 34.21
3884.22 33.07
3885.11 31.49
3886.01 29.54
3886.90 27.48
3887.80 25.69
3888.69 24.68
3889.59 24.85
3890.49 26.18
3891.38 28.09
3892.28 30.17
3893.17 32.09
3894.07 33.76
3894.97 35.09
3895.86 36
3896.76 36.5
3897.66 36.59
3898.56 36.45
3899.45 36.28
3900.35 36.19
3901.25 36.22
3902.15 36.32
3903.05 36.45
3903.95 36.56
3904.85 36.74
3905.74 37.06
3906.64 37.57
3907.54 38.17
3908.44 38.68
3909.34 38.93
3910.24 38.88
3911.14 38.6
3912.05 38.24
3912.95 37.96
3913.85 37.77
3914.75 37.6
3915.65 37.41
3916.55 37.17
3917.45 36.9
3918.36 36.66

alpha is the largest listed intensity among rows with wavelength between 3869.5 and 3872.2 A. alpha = 38.88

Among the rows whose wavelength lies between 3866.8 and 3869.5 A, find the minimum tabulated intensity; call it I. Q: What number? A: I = 38.55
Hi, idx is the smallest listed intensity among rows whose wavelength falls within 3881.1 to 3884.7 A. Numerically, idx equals 33.07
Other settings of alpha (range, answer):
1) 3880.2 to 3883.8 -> 35.4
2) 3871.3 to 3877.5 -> 38.41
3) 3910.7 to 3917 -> 38.6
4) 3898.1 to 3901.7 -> 36.45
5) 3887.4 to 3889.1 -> 25.69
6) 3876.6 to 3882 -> 36.02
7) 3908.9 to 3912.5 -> 38.93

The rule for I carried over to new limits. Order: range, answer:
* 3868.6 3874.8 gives 37.14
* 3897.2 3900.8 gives 36.19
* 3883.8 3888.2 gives 25.69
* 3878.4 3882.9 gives 34.94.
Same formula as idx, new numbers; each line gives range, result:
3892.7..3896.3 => 32.09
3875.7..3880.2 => 35.41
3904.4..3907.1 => 36.74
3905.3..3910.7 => 37.06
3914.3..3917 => 37.17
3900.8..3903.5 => 36.22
